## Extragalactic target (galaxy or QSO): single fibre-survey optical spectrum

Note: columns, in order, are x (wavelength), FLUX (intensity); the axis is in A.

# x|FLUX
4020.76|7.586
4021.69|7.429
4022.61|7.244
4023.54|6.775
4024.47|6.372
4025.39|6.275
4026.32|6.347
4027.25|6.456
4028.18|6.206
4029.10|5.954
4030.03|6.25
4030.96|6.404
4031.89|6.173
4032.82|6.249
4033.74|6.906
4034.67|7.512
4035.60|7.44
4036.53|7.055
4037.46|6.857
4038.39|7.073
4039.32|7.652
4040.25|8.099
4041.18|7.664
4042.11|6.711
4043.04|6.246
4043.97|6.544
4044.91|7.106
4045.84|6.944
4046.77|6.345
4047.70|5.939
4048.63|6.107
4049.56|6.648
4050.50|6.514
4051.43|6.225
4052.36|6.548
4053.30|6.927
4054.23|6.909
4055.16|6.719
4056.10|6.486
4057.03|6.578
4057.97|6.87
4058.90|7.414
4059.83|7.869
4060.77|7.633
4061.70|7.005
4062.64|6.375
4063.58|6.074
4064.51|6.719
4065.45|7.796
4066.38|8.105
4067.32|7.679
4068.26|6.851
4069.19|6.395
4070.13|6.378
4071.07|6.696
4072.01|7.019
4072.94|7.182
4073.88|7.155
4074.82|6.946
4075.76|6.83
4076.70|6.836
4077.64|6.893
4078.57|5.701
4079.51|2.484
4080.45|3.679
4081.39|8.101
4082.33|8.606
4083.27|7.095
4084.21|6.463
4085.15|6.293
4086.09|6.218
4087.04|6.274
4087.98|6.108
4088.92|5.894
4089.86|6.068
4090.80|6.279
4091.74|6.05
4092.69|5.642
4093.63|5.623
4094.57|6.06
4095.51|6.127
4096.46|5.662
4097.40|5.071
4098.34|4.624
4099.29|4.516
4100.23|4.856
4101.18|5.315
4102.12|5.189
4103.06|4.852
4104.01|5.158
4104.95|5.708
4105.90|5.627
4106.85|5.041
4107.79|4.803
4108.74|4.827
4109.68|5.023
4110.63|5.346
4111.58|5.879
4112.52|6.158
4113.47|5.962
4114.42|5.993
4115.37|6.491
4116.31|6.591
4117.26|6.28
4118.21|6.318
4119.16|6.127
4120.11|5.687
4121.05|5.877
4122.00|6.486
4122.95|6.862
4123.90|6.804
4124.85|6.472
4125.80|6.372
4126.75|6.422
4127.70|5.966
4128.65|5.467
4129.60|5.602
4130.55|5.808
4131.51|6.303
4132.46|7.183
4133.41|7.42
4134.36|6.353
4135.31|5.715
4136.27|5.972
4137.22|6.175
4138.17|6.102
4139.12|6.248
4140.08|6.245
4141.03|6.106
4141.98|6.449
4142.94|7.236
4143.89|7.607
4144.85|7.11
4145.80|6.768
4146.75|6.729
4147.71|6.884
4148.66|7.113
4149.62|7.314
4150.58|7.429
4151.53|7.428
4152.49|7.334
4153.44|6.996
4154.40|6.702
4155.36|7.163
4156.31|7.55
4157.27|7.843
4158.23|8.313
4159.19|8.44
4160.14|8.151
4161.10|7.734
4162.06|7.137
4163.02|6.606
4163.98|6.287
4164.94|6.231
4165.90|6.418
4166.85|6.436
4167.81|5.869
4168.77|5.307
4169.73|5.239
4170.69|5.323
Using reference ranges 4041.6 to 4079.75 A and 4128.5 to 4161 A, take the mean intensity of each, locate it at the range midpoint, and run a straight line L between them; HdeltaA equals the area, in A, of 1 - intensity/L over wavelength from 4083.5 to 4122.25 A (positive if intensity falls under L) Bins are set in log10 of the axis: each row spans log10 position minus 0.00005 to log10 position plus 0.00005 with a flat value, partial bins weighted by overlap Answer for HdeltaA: 6.1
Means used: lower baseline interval 6.72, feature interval 5.73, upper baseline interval 6.89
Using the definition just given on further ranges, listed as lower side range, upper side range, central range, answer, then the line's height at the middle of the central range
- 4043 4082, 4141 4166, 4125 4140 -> 1.8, 7.06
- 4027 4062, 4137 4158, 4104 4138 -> 4.4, 6.92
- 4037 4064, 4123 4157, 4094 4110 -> 3.6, 6.73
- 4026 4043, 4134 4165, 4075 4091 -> 1.5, 6.88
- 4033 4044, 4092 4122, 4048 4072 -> -0.7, 6.66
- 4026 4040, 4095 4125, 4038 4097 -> -3.4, 6.26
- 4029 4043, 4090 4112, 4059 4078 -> -2.7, 6.15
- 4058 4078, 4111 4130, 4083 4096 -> 1.1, 6.69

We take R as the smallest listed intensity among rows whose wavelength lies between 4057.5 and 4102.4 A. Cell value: 2.484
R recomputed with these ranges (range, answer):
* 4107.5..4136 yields 4.803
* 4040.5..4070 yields 5.939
